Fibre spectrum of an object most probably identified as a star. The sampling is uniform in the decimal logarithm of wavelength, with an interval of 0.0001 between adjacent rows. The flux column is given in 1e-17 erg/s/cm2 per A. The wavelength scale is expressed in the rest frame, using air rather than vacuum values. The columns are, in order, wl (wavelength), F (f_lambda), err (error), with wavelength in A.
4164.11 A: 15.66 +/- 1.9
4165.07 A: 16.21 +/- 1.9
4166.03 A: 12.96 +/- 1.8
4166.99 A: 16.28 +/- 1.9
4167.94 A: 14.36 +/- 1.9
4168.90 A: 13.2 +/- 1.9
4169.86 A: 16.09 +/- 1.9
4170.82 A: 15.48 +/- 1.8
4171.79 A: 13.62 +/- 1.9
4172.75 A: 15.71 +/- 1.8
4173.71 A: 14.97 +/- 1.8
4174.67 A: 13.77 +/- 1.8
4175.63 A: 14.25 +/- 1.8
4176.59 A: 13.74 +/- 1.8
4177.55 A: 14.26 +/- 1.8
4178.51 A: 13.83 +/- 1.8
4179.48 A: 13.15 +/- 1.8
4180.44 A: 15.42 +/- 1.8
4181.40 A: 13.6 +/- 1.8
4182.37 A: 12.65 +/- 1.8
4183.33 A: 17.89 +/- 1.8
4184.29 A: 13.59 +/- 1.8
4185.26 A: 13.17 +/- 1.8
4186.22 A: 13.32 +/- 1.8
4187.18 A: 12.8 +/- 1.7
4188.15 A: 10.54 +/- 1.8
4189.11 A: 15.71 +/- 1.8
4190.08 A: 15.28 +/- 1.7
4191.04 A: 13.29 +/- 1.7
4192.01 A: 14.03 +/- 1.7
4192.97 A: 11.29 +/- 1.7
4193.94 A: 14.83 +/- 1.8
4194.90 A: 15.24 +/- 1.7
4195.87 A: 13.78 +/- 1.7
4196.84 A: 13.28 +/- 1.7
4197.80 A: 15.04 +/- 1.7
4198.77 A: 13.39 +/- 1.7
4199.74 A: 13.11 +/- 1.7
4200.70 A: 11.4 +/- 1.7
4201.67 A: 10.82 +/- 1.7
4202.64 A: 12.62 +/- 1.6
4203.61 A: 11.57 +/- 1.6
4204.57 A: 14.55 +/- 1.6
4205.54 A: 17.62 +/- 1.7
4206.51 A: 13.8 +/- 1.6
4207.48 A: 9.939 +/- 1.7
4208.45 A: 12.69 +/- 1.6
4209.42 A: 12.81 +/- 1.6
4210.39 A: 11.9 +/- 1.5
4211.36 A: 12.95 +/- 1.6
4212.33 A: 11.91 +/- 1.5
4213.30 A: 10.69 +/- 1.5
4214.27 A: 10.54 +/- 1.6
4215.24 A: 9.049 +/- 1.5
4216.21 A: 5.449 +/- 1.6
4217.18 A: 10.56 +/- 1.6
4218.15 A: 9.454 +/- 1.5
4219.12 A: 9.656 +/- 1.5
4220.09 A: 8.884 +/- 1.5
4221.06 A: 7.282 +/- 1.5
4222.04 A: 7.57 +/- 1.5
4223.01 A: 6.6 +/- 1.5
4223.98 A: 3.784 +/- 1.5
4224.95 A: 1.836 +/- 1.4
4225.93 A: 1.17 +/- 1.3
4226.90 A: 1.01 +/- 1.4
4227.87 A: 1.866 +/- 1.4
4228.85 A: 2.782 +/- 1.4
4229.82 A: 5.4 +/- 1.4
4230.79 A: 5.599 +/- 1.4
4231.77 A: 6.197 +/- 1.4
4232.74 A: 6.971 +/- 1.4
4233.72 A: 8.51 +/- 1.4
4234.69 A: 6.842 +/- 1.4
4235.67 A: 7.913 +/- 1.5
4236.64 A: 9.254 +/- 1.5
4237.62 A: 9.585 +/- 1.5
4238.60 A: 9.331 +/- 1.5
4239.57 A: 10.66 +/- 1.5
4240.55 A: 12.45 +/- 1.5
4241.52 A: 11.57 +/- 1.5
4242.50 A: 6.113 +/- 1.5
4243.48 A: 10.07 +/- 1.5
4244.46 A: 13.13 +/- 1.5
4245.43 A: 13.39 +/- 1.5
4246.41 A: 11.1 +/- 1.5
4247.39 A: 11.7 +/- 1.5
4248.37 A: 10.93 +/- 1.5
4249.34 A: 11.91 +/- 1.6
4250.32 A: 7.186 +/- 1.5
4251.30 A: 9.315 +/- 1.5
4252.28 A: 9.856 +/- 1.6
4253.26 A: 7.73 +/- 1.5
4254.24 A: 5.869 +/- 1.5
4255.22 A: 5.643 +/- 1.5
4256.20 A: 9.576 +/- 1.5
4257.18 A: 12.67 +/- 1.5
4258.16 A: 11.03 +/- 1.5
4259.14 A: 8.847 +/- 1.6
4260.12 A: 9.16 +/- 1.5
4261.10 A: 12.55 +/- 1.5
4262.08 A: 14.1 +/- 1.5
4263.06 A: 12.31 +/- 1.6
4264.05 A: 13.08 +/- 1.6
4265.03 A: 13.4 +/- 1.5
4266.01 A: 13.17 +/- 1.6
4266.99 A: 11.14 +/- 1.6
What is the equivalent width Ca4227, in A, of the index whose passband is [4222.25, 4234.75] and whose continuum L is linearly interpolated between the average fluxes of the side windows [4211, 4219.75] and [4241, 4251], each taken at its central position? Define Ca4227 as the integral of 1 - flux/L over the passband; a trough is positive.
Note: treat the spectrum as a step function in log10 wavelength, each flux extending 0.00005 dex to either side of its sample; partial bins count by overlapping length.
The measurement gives 7.1 A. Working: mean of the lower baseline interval 9.97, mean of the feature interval 4.5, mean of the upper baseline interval 10.7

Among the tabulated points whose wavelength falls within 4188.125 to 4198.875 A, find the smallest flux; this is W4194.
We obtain 10.54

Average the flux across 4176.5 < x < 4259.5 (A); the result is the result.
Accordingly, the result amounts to 10.5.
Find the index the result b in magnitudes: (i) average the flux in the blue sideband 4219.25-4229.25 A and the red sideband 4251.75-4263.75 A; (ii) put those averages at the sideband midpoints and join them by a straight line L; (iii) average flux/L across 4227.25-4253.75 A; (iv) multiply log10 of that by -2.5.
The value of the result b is -0.20 mag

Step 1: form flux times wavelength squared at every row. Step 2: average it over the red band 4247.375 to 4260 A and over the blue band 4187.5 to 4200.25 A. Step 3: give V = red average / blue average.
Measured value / 0.70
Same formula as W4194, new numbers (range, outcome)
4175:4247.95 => 1.01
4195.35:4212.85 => 9.939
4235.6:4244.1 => 6.113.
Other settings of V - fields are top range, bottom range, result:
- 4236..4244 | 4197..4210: 0.77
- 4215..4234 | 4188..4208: 0.45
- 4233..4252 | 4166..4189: 0.73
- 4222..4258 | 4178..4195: 0.59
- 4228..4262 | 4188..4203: 0.70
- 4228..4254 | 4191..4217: 0.73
